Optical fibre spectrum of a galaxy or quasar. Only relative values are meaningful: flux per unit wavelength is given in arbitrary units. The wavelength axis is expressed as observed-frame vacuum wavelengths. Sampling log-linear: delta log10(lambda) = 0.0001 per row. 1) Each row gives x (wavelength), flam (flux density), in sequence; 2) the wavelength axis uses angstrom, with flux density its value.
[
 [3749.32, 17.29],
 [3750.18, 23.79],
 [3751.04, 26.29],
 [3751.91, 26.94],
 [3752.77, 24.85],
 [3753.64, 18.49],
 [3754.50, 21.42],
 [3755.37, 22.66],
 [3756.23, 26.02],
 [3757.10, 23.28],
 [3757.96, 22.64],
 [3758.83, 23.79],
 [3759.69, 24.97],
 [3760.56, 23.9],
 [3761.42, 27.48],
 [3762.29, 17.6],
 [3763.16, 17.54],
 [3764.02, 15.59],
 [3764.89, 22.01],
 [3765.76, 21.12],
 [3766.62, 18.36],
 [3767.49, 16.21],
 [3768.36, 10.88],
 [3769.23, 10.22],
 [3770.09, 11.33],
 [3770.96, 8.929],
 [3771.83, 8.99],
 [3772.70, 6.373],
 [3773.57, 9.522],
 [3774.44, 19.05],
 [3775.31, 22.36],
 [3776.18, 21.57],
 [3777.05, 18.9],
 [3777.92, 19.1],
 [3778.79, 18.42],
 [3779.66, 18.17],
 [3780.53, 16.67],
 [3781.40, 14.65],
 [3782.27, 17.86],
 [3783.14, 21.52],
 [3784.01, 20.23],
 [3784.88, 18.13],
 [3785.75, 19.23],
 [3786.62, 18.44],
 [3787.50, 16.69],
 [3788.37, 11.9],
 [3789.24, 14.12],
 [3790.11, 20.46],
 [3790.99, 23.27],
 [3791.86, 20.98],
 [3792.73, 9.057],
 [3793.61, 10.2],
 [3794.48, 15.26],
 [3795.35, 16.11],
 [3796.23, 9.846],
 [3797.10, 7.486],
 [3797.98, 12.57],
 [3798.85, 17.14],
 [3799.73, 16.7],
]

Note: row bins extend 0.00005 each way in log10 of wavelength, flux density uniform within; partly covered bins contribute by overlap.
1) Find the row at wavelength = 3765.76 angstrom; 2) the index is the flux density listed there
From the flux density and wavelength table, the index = 21.12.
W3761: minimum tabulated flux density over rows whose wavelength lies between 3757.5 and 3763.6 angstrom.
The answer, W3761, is 17.54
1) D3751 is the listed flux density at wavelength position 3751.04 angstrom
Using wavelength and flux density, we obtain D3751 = 26.29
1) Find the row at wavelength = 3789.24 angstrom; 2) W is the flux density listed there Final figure 14.12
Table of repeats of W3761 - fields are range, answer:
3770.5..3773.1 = 6.373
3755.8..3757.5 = 23.28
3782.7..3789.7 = 11.9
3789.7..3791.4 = 20.46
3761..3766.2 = 15.59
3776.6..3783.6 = 14.65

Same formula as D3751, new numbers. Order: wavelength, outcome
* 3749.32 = 17.29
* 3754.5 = 21.42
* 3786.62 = 18.44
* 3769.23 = 10.22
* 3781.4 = 14.65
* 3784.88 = 18.13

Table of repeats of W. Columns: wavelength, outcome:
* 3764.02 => 15.59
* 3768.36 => 10.88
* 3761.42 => 27.48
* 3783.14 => 21.52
